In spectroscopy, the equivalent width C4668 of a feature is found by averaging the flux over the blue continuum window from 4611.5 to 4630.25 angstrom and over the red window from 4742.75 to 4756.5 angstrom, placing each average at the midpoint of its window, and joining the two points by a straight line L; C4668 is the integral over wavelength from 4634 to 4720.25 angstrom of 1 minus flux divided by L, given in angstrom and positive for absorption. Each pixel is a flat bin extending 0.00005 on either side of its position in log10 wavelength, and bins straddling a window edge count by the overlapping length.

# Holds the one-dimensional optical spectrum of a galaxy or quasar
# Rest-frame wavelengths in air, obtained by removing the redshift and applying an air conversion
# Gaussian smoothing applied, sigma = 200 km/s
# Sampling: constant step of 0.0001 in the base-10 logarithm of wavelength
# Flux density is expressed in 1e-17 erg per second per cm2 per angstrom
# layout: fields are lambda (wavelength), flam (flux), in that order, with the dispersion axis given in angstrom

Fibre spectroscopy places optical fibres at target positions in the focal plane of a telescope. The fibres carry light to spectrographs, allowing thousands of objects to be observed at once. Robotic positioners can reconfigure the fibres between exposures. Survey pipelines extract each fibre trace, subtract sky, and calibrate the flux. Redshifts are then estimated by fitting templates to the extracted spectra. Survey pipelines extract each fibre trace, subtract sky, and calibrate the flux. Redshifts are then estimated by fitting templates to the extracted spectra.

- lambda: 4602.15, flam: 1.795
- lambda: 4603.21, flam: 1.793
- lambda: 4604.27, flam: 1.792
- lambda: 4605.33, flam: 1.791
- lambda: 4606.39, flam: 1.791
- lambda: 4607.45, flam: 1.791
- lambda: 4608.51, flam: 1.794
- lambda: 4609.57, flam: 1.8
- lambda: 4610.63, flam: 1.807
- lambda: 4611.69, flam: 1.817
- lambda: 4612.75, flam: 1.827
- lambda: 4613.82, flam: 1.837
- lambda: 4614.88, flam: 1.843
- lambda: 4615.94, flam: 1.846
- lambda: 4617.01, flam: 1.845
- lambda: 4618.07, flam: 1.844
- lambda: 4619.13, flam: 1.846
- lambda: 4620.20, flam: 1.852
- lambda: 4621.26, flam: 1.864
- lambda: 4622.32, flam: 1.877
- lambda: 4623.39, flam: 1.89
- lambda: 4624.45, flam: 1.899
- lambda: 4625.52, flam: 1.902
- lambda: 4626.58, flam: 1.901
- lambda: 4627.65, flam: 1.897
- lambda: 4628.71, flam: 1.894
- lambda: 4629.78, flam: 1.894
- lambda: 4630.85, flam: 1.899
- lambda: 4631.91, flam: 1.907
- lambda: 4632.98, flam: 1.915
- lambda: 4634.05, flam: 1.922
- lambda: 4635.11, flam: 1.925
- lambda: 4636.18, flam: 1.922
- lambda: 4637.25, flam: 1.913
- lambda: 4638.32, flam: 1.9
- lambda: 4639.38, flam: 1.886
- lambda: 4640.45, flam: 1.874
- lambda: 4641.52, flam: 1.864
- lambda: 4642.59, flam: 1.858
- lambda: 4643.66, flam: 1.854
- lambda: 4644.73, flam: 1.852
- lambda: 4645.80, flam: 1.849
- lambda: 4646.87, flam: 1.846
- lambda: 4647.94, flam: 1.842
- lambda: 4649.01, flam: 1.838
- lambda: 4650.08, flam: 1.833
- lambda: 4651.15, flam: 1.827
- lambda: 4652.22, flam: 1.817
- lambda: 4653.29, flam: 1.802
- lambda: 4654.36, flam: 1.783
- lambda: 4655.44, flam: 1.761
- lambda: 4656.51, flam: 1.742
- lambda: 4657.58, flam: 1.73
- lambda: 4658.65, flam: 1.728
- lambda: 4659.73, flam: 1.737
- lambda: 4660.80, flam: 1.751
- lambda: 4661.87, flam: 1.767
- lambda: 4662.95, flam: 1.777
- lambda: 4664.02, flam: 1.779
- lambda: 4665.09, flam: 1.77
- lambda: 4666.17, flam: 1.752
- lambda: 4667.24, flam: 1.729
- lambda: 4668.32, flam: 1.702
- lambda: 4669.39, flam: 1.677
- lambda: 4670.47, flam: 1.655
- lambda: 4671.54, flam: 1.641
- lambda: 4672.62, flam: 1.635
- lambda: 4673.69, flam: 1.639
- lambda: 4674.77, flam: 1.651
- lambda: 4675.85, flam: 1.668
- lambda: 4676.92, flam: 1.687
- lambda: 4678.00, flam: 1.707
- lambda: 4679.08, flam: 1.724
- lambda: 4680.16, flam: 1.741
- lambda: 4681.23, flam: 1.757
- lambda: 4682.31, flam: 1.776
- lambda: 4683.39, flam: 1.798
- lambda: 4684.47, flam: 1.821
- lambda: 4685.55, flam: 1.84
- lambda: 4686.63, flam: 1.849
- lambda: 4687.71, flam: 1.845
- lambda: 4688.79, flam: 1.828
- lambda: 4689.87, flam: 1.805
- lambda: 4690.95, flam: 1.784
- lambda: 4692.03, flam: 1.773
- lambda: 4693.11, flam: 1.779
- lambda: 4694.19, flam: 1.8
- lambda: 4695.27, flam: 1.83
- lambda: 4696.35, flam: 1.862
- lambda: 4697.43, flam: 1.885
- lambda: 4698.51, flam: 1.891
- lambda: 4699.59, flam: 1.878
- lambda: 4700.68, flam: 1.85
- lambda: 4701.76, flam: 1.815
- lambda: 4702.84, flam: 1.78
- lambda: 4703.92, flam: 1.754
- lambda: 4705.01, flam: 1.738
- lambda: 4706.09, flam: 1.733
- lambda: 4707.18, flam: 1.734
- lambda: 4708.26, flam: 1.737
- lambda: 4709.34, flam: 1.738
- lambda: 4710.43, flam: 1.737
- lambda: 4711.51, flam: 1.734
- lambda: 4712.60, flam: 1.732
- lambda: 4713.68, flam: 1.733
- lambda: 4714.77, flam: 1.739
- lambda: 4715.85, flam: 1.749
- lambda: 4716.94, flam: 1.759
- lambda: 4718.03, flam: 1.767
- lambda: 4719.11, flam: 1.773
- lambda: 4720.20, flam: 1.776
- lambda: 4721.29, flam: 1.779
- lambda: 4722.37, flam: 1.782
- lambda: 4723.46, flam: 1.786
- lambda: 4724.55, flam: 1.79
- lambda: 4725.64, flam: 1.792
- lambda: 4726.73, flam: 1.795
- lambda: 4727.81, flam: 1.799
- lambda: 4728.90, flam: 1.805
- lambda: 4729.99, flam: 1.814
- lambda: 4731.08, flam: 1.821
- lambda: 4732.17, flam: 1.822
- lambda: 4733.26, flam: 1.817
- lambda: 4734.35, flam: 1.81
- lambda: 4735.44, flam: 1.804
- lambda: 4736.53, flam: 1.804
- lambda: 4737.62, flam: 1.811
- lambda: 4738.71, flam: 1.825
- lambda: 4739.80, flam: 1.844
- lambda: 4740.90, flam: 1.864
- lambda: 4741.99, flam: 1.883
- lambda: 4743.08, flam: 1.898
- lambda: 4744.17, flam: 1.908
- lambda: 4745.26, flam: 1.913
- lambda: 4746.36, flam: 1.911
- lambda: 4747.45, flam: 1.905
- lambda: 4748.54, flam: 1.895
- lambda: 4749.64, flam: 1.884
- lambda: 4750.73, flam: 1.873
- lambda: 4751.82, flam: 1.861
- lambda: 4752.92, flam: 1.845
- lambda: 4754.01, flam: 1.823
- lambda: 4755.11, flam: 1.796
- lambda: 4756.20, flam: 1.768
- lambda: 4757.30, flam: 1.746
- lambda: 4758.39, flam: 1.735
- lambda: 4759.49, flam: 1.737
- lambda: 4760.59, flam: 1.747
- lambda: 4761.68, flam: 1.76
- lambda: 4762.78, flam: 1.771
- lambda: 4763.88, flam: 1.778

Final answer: 3.9 angstrom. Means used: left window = 1.87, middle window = 1.78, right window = 1.87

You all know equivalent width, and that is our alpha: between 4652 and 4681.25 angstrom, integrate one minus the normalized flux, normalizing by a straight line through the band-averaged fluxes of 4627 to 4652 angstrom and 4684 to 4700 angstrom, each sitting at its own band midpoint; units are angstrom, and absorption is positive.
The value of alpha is 2.1 angstrom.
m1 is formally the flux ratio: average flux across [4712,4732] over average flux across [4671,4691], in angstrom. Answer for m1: 1.02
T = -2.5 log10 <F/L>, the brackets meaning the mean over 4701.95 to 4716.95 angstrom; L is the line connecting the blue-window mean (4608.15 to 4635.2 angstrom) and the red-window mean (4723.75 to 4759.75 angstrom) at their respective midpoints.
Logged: 0.06 mag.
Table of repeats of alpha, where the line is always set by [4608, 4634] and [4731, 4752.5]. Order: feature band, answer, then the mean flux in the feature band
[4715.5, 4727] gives 0.51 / 1.78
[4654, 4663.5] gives 0.56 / 1.75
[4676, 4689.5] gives 0.60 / 1.78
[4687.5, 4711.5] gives 0.82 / 1.8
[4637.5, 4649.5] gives 0.01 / 1.86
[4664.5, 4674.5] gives 0.93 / 1.69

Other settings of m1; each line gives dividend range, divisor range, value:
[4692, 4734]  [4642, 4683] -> 1.02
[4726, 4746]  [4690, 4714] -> 1.03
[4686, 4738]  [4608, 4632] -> 0.96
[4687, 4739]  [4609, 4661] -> 0.97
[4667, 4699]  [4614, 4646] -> 0.94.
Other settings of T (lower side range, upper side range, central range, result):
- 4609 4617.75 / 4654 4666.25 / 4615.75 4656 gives -0.04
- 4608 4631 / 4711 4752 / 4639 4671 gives 0.03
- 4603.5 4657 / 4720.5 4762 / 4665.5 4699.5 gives 0.05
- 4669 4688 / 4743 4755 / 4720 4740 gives 0.02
